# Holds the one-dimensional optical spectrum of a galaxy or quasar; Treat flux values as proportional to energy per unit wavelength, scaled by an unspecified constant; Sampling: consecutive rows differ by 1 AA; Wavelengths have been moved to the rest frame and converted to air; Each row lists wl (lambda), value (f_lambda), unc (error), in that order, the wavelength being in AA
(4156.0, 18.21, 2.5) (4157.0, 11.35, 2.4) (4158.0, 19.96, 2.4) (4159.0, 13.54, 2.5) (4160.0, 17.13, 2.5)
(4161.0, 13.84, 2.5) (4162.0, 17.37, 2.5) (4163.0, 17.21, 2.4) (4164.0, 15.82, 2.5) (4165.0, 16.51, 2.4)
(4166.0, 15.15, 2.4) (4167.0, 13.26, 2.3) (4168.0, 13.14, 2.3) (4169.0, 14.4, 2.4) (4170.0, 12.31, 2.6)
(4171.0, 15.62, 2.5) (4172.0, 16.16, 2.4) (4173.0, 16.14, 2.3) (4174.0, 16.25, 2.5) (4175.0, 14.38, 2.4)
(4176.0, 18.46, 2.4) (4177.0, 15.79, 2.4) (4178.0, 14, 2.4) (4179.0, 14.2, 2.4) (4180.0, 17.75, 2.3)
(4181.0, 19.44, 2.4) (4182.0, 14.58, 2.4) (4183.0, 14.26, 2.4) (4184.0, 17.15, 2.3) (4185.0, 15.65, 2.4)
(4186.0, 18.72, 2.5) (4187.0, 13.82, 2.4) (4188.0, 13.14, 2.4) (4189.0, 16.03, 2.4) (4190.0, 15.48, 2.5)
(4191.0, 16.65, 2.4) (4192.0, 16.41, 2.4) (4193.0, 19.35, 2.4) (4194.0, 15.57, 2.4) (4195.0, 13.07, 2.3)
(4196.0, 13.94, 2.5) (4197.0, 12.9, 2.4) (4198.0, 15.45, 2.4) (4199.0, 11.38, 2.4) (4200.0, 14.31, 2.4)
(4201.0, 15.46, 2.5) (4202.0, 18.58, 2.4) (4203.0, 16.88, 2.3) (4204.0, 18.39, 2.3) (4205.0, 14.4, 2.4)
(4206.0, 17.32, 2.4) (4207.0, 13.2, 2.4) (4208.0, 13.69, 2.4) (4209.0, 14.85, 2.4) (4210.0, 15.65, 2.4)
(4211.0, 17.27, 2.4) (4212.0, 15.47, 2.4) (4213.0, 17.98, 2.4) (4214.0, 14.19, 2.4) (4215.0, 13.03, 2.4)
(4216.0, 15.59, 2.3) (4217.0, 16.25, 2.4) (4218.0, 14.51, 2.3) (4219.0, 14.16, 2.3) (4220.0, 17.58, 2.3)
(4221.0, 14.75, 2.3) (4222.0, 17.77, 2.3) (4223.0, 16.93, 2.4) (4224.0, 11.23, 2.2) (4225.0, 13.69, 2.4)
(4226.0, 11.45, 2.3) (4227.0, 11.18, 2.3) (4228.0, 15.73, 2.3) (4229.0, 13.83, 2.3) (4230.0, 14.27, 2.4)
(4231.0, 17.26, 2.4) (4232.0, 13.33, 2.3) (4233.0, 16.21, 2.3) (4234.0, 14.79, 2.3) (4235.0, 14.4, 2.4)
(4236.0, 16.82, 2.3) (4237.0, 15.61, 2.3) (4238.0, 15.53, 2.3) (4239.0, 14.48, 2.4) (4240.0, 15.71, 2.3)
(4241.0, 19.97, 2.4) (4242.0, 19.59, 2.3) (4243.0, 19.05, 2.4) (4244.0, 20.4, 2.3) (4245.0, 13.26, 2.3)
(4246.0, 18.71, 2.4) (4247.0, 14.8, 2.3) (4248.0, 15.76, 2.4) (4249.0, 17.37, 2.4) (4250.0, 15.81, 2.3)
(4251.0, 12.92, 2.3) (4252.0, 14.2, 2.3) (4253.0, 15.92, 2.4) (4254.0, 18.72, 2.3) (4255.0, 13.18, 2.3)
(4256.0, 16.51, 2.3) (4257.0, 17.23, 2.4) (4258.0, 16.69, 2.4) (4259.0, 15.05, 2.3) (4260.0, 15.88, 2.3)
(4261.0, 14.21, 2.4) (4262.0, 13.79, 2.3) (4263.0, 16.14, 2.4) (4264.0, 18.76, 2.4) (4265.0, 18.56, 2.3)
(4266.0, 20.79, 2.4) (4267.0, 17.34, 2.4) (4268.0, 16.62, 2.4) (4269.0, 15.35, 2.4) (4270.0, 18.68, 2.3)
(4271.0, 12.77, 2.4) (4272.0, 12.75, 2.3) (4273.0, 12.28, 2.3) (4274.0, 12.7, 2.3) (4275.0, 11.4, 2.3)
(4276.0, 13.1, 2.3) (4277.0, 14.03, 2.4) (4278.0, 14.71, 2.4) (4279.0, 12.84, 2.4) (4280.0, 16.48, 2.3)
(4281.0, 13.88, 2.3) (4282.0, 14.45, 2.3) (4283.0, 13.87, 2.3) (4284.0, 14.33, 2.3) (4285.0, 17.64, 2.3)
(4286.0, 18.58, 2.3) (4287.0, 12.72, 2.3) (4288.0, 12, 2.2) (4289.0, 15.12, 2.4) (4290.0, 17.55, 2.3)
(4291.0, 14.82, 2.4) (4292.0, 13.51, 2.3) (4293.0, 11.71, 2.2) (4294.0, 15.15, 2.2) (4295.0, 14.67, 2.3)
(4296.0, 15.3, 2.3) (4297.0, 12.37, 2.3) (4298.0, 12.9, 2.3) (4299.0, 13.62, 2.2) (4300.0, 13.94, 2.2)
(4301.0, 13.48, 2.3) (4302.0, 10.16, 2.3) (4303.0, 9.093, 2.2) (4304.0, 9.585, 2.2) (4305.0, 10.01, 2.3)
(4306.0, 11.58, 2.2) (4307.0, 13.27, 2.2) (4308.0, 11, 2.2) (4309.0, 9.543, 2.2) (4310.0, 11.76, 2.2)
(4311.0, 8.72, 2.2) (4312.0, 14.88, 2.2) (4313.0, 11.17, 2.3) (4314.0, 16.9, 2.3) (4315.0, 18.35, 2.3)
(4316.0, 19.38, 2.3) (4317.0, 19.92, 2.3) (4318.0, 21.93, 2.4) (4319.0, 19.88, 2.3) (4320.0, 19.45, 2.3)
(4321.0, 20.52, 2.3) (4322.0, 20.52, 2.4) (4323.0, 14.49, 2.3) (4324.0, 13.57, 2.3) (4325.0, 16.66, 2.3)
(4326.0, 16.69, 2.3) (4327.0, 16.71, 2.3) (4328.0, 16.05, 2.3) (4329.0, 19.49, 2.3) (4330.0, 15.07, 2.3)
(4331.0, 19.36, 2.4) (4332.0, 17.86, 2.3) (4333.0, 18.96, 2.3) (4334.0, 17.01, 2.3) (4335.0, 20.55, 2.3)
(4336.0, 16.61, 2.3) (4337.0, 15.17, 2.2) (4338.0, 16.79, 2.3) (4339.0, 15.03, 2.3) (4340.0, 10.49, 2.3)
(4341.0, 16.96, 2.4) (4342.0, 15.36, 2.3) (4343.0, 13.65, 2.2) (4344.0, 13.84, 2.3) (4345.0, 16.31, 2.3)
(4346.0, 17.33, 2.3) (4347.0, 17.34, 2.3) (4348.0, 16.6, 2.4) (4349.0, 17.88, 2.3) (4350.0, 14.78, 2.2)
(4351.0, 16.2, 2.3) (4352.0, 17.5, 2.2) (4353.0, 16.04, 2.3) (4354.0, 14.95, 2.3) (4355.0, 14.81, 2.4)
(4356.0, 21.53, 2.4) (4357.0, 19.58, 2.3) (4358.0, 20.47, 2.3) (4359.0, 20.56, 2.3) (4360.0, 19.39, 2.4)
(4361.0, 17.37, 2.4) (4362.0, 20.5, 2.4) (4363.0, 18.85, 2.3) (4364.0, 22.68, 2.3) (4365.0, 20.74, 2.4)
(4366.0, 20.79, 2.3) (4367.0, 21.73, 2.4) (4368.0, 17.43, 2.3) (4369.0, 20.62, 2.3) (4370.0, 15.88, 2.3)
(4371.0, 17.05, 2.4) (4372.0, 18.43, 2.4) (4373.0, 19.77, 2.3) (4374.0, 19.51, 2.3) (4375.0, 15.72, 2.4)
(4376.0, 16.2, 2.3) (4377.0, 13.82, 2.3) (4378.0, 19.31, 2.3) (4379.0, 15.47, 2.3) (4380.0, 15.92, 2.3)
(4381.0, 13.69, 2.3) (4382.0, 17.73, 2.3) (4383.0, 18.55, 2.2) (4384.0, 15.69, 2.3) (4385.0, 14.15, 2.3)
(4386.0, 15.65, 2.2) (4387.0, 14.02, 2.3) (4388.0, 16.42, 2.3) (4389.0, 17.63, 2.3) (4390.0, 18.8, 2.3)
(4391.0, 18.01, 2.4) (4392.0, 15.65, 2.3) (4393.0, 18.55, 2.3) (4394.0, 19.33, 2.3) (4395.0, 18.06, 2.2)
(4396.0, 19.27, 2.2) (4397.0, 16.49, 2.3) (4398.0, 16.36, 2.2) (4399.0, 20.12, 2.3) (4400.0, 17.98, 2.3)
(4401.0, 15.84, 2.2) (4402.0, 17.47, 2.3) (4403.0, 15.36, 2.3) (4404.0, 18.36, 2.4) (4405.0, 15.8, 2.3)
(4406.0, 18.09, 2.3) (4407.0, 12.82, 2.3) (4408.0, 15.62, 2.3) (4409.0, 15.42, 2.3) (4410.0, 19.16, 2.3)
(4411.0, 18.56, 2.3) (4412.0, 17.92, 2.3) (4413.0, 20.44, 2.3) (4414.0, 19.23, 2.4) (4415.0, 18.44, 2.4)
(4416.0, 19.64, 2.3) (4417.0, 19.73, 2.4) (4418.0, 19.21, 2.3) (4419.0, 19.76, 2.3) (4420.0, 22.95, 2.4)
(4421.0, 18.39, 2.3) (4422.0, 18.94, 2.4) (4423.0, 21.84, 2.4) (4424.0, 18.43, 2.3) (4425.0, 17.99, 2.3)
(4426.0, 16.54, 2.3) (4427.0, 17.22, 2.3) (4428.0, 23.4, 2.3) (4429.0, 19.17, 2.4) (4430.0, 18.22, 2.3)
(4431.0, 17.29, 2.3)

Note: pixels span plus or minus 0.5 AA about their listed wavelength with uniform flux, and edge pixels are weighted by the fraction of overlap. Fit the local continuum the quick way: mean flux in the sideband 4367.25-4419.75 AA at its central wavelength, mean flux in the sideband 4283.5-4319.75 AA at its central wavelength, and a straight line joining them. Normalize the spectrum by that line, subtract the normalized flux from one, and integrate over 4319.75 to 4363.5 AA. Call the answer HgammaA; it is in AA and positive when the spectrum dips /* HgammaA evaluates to -4.48 AA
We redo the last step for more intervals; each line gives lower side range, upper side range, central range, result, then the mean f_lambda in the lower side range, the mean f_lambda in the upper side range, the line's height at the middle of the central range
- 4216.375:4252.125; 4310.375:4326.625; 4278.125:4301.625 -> 3.05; 15.6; 17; 16.5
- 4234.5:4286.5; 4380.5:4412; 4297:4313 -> 4.52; 15.8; 16.9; 16.1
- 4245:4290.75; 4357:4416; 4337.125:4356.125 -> 1.26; 15.4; 17.8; 17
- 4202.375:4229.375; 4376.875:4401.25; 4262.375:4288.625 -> 1.05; 15.1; 17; 15.7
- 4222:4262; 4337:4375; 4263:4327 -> 6.78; 15.6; 17.6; 16.5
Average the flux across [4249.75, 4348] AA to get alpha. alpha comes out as 15.2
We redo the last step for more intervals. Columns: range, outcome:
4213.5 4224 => 15.3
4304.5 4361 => 16.4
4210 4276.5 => 15.6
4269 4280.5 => 13.9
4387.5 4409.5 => 17.2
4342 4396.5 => 17.5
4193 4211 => 15.2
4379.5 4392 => 16.3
